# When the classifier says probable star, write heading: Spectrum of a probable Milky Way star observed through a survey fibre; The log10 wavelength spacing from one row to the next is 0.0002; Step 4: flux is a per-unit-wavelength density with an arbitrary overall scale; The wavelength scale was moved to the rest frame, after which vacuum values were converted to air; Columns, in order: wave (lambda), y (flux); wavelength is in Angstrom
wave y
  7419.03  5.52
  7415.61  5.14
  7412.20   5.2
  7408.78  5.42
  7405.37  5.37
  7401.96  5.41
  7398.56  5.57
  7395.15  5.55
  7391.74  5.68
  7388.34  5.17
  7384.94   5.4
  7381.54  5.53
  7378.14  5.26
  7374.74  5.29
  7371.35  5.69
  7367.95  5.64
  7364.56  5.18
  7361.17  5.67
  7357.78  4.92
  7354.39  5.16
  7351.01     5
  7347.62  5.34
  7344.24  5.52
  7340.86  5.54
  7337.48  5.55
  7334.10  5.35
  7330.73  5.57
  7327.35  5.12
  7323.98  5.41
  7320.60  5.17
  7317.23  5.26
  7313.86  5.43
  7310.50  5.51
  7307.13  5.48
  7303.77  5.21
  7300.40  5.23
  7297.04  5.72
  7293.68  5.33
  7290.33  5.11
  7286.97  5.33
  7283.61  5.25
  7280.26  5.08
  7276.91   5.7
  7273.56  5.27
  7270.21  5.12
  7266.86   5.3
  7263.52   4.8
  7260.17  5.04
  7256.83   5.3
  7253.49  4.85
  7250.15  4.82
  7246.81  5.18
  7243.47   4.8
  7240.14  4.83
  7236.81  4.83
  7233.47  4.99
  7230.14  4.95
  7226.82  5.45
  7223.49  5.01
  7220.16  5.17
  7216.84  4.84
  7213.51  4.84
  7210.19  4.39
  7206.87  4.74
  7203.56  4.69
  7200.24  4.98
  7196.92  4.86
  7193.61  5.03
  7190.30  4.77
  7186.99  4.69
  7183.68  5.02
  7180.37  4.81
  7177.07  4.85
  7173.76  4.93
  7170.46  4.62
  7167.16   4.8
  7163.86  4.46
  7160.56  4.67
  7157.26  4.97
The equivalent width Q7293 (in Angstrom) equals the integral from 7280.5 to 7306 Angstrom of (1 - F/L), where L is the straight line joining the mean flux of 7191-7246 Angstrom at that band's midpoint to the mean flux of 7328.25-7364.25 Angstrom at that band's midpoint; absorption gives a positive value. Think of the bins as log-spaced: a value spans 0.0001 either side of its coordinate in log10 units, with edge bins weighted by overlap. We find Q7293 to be -0.7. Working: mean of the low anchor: 4.9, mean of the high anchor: 5.35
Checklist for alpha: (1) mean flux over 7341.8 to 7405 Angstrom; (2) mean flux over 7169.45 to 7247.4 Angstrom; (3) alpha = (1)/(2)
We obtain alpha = 1.10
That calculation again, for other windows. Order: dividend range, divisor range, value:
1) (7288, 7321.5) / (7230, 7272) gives 1.07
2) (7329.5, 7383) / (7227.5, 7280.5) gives 1.06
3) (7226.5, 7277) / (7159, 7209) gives 1.05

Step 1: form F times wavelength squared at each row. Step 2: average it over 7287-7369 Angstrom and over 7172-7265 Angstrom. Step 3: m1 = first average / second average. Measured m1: 1.12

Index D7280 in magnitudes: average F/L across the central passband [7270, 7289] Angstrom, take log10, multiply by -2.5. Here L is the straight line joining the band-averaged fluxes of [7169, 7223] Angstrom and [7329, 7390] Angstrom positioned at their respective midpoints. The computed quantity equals -0.04 mag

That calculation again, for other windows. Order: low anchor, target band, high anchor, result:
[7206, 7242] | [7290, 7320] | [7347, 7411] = -0.044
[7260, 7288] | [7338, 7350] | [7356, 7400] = -0.018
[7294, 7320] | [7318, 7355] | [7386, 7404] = 0.015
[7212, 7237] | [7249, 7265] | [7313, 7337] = 0.033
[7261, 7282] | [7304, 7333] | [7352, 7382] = -0.017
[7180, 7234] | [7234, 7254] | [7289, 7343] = 0.037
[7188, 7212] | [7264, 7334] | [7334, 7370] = -0.035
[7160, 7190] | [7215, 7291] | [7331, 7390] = -0.014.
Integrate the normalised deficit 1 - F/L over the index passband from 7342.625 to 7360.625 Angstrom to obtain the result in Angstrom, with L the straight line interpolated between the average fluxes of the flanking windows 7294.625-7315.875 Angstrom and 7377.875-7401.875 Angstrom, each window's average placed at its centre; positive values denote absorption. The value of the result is 0.7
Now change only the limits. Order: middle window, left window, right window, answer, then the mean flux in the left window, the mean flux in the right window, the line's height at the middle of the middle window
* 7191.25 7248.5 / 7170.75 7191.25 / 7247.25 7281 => 0.7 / 4.83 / 5.13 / 4.97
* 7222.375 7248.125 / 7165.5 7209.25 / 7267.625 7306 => 0.3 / 4.82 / 5.31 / 5.06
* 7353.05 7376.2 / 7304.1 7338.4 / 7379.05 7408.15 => 0.2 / 5.37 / 5.45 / 5.42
